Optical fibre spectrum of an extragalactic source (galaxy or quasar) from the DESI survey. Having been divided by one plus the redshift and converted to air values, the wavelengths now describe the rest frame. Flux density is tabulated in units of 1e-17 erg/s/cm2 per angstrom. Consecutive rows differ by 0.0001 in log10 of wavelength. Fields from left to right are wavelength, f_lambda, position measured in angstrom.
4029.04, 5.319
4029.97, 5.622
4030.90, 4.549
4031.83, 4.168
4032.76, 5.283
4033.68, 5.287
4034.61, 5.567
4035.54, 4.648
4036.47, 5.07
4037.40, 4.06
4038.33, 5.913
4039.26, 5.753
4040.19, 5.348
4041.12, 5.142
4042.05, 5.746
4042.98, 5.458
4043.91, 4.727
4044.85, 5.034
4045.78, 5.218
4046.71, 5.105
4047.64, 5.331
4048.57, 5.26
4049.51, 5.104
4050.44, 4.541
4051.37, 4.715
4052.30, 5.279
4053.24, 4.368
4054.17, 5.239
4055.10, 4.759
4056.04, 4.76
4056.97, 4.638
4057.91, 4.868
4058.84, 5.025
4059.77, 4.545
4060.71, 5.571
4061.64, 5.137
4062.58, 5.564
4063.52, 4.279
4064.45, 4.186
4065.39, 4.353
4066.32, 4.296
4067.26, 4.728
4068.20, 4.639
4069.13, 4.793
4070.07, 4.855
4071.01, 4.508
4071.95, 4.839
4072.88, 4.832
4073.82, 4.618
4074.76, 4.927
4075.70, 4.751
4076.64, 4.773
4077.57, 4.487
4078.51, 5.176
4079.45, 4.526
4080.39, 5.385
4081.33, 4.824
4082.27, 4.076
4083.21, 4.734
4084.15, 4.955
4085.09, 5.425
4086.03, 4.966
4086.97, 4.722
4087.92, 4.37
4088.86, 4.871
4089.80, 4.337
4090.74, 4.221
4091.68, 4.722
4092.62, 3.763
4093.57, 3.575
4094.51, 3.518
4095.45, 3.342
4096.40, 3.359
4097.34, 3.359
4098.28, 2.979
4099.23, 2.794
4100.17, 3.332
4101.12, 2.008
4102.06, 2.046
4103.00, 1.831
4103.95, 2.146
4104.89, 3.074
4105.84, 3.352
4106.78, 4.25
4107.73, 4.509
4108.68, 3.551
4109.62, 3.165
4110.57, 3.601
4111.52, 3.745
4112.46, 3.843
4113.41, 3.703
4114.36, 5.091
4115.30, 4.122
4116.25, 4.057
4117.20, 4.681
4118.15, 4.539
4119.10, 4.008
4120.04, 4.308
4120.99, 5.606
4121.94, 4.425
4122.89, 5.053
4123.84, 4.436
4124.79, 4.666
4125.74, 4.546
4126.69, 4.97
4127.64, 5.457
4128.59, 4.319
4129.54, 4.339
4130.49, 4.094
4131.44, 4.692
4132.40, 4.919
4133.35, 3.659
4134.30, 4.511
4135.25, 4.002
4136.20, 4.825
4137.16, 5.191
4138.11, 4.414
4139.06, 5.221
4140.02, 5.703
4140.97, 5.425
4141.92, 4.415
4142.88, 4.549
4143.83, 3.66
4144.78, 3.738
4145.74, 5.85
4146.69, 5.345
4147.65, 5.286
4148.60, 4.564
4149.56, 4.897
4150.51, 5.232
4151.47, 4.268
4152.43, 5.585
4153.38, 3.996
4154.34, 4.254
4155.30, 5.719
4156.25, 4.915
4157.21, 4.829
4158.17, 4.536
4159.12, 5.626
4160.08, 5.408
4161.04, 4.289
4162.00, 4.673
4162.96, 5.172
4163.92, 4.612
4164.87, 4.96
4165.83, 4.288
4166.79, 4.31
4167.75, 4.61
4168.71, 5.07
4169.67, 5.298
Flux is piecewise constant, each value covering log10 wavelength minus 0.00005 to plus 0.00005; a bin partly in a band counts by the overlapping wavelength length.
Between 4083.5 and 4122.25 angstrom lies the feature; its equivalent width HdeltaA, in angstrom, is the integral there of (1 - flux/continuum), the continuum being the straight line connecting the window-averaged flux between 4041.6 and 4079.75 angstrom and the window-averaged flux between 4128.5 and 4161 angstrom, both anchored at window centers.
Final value 7.7 angstrom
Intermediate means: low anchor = 4.87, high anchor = 4.76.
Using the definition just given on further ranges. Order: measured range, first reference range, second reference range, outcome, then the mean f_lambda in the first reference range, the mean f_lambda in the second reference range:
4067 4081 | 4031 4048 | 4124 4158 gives 0.6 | 5.15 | 4.74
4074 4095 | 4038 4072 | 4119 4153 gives 1.2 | 4.96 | 4.73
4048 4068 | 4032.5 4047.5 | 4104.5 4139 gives 0.8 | 5.21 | 4.34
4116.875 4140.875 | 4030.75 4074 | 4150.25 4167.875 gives 0.8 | 4.93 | 4.8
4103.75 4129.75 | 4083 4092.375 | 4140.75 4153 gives 3.0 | 4.71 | 4.81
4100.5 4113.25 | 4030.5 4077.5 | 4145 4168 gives 4.5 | 4.92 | 4.87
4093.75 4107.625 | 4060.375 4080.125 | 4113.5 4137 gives 4.9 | 4.76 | 4.55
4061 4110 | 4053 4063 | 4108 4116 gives 3.1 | 4.96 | 3.88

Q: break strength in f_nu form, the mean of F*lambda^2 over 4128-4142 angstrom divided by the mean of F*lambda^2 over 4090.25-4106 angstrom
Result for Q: 1.5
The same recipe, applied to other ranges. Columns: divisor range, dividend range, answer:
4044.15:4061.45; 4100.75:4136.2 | 0.84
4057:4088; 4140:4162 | 1.05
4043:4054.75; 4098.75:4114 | 0.66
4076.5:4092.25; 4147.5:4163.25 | 1.07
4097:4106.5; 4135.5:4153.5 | 1.83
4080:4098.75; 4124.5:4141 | 1.12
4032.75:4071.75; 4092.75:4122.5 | 0.75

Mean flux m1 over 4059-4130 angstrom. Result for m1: 4.26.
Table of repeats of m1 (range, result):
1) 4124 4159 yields 4.75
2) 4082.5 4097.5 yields 4.28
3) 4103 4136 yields 4.19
